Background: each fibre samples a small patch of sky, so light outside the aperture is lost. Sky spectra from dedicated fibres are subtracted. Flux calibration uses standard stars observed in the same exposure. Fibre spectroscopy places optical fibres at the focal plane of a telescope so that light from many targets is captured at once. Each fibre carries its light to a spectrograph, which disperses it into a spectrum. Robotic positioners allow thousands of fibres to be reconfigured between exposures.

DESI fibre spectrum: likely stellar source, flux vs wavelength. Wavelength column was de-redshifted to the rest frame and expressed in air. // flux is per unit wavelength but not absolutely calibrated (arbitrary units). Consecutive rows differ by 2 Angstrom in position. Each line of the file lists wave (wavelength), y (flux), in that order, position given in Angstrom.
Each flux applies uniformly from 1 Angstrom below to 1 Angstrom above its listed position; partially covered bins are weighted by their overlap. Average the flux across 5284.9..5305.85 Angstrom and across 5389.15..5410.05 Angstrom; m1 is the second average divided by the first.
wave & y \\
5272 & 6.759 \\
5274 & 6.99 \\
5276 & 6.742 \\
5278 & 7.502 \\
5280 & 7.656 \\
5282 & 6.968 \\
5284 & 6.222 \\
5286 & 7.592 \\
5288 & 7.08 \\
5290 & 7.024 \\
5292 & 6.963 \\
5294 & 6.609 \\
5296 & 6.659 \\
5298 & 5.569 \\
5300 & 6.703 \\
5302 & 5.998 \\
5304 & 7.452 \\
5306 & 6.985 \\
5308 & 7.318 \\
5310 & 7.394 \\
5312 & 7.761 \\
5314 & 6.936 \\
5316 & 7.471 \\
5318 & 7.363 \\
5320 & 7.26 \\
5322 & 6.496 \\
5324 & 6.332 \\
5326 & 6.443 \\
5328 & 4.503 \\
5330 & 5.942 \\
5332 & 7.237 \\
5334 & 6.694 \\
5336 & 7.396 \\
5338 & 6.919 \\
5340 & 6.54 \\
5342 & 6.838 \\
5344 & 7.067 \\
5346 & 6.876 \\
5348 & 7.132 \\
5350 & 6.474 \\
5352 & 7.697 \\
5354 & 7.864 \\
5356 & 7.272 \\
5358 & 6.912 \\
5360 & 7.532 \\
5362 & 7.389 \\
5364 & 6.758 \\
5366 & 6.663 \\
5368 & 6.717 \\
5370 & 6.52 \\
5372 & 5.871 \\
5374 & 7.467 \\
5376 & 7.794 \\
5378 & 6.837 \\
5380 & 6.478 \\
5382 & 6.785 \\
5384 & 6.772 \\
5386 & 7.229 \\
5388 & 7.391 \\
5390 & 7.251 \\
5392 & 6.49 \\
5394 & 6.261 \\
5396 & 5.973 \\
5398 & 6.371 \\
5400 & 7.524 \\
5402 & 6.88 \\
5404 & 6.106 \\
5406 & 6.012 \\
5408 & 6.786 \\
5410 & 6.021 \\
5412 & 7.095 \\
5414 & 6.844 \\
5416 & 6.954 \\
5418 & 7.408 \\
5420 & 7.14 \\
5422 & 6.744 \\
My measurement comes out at 0.96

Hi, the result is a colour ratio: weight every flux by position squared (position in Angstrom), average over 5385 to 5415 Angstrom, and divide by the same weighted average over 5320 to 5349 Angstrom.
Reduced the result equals 1.0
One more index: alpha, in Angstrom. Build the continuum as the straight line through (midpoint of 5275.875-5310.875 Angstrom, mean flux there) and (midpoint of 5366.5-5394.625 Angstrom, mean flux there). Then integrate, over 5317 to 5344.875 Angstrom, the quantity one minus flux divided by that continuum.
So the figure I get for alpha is 1.0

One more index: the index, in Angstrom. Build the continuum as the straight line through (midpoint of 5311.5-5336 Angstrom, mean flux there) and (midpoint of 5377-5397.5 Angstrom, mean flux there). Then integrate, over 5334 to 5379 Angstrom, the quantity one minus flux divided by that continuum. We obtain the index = -2.0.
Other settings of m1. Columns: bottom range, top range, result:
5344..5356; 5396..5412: 0.91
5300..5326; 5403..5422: 0.95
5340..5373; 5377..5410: 0.96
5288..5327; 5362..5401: 0.99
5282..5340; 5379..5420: 0.99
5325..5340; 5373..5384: 1.09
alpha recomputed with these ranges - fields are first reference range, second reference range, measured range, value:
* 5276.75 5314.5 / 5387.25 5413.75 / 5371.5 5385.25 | -0.41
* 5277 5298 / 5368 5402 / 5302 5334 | 0.40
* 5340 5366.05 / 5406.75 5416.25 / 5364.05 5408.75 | 0.92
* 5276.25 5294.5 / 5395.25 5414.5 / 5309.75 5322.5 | -0.59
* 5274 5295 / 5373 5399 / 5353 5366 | -0.64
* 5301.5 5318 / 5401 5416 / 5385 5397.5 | -0.14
